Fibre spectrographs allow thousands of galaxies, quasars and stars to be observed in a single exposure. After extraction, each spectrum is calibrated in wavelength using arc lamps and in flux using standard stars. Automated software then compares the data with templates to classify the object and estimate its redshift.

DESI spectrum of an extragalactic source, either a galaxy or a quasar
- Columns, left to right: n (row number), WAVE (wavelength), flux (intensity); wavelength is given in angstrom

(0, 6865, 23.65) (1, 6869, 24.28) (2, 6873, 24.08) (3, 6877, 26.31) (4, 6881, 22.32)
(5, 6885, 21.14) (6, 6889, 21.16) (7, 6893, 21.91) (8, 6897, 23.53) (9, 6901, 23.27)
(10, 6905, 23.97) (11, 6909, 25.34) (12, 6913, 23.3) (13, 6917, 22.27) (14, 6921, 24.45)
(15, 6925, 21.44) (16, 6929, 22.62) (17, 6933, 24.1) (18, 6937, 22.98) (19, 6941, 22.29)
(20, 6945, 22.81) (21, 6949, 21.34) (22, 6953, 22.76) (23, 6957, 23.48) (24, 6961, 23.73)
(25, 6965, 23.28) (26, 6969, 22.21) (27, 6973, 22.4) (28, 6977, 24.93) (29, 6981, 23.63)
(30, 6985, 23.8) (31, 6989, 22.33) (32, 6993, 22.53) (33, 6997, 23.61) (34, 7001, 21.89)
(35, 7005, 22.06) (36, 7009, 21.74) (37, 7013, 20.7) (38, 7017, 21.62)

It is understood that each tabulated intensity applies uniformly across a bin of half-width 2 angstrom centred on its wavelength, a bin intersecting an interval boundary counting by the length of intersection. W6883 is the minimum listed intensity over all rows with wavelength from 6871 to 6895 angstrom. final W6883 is 21.14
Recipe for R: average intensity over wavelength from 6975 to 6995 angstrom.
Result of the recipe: 23.4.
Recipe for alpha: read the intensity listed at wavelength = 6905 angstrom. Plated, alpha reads 23.97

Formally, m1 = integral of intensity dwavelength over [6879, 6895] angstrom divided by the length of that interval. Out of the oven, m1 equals 21.6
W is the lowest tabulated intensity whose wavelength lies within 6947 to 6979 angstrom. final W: 21.34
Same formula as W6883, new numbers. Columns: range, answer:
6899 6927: 21.44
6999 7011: 21.74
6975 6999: 22.33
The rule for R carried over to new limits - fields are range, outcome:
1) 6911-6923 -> 23.3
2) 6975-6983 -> 24.3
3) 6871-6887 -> 23.5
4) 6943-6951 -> 22.1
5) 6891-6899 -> 22.7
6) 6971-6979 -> 23.7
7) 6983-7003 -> 22.8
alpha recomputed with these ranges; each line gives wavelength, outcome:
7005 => 22.06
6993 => 22.53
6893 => 21.91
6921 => 24.45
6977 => 24.93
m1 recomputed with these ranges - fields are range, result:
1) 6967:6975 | 22.3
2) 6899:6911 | 24.2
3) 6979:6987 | 23.7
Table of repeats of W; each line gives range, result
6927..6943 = 22.29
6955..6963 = 23.48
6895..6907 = 23.27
